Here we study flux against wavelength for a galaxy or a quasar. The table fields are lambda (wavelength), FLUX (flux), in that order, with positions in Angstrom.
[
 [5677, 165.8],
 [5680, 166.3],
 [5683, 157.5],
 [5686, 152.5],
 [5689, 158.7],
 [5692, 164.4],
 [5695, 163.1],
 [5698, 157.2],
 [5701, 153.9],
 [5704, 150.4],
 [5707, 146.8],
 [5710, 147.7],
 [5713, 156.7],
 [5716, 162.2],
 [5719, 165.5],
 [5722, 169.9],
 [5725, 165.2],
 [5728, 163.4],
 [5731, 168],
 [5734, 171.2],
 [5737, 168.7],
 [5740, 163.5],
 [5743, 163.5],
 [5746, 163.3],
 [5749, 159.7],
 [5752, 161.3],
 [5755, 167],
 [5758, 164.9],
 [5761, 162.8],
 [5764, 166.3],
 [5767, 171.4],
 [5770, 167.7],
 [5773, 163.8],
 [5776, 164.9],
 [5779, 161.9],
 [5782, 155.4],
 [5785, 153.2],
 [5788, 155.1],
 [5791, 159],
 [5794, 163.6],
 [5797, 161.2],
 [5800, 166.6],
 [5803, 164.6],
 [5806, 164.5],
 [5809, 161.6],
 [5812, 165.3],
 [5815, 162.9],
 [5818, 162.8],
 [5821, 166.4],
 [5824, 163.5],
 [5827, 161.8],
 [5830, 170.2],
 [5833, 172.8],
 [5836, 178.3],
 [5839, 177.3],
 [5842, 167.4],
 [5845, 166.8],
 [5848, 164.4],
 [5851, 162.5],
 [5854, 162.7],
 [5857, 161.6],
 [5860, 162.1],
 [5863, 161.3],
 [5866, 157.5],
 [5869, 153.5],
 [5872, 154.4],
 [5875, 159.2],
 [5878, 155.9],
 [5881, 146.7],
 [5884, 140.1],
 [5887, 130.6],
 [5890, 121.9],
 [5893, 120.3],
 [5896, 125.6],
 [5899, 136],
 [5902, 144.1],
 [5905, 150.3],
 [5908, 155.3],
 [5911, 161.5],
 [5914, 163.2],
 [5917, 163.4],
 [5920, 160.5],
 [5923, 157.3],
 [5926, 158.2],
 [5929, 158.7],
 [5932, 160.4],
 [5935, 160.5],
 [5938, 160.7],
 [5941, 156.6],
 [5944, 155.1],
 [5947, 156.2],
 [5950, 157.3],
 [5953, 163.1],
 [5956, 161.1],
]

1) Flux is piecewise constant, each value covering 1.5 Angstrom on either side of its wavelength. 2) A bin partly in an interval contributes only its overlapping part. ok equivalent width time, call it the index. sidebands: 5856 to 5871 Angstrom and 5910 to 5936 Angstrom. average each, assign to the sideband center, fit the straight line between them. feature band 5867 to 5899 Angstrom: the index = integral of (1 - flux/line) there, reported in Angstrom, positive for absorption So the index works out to 3.7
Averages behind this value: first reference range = 159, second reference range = 160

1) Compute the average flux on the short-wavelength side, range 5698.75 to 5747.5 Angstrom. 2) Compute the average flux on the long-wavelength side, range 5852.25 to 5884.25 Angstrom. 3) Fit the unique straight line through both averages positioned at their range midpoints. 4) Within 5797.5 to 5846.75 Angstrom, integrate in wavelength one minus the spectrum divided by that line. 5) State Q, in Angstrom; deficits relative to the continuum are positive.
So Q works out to -2.8 Angstrom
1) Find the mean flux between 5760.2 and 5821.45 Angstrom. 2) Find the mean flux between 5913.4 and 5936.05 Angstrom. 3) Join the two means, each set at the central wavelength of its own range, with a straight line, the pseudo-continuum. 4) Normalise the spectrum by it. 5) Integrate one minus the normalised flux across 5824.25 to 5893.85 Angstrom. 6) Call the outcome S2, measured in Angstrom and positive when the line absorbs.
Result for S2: 1.8 Angstrom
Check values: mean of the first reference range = 163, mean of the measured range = 157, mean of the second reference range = 160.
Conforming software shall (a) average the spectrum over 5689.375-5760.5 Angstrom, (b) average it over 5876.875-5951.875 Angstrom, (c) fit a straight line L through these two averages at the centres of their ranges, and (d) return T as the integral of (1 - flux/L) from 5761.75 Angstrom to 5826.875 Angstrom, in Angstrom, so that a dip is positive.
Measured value -2.3 Angstrom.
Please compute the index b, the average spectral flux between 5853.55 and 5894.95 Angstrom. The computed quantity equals 149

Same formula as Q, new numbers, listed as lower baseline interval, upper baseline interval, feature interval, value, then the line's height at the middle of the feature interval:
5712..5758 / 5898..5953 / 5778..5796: 0.50 Angstrom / 163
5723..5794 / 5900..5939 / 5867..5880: 0.32 Angstrom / 159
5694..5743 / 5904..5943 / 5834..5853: -1.14 Angstrom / 160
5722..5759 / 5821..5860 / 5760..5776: -0.06 Angstrom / 166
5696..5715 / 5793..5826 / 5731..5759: -1.44 Angstrom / 157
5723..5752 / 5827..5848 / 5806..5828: 0.79 Angstrom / 170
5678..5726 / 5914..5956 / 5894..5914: 1.64 Angstrom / 159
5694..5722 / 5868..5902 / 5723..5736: -1.05 Angstrom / 155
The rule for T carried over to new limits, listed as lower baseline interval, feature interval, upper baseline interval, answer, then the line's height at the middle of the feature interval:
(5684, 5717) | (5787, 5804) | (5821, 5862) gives 0.2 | 163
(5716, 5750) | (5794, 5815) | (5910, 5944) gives -0.1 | 163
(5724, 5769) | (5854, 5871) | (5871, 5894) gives -1.7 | 145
